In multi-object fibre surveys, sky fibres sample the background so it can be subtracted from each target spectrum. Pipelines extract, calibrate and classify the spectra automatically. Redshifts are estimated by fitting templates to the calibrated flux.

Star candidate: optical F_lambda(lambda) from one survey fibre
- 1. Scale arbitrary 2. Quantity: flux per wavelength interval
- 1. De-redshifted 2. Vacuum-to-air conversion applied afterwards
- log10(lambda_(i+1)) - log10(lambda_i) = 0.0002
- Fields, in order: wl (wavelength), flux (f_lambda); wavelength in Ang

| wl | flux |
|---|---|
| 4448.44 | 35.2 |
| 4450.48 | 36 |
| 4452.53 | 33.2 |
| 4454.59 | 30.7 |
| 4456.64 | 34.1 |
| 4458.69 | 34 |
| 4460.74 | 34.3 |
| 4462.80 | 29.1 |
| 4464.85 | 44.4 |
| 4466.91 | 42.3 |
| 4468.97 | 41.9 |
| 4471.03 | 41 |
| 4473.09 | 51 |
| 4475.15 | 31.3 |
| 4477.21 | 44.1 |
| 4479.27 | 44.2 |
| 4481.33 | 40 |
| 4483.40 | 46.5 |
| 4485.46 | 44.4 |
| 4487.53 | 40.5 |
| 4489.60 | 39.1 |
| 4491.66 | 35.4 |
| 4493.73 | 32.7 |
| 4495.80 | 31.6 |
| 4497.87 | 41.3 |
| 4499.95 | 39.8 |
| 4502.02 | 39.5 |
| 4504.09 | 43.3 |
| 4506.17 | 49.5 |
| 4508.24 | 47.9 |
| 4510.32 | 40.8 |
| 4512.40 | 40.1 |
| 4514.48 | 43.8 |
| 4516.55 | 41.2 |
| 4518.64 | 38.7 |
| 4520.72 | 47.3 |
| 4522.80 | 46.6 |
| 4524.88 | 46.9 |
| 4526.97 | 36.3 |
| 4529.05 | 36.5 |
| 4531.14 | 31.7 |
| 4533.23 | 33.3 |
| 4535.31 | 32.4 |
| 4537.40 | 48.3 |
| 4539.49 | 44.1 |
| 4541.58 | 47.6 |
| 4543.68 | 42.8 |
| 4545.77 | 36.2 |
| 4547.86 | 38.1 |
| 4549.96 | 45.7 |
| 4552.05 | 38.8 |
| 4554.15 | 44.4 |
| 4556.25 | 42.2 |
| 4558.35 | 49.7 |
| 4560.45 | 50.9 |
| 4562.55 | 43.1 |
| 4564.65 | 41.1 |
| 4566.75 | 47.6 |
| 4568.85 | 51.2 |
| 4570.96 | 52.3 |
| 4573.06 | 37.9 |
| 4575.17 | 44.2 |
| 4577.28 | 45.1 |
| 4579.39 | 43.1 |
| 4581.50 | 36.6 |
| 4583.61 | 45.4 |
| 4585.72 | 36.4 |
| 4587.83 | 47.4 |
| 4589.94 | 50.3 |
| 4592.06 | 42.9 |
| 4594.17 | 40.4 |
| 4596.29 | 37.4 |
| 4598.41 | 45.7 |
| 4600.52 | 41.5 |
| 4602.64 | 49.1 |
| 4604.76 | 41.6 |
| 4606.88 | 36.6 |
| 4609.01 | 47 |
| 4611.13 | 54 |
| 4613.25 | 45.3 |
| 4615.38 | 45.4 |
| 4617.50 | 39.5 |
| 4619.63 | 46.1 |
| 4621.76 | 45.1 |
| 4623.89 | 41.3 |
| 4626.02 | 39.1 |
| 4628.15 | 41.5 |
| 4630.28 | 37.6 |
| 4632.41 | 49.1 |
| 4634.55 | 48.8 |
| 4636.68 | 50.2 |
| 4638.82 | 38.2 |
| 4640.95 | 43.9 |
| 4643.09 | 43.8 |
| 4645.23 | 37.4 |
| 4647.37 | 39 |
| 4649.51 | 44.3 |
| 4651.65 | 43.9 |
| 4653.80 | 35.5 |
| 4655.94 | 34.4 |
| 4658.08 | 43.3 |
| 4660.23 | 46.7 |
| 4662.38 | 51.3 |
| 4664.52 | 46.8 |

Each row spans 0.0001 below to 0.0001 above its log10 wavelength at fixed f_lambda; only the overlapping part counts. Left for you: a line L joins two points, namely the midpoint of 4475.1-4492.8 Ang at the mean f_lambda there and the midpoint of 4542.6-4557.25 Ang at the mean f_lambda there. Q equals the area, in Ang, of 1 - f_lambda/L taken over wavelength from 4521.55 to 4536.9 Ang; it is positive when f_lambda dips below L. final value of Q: 1.1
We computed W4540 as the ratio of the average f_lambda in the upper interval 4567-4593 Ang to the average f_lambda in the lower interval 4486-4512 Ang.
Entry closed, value 1.11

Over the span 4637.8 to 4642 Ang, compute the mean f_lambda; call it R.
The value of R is 41.1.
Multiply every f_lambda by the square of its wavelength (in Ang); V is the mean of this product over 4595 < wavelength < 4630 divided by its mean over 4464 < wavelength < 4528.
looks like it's 1.09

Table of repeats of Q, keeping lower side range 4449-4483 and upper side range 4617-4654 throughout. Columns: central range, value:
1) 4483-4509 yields -1.04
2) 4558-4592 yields -3.20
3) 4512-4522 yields -0.71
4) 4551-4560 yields -0.80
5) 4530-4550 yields 0.26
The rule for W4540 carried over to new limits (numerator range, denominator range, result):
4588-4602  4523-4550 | 1.09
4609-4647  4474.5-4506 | 1.10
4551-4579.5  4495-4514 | 1.08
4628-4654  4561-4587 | 0.98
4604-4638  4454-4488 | 1.11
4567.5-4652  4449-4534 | 1.10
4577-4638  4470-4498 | 1.09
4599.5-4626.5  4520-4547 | 1.08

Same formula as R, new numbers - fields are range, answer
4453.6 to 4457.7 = 32.5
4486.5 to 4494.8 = 36.9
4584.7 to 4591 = 44.8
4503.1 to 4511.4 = 45.3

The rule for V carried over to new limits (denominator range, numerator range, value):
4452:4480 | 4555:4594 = 1.23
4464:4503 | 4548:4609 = 1.13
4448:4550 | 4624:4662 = 1.13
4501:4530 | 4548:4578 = 1.08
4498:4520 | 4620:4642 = 1.08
